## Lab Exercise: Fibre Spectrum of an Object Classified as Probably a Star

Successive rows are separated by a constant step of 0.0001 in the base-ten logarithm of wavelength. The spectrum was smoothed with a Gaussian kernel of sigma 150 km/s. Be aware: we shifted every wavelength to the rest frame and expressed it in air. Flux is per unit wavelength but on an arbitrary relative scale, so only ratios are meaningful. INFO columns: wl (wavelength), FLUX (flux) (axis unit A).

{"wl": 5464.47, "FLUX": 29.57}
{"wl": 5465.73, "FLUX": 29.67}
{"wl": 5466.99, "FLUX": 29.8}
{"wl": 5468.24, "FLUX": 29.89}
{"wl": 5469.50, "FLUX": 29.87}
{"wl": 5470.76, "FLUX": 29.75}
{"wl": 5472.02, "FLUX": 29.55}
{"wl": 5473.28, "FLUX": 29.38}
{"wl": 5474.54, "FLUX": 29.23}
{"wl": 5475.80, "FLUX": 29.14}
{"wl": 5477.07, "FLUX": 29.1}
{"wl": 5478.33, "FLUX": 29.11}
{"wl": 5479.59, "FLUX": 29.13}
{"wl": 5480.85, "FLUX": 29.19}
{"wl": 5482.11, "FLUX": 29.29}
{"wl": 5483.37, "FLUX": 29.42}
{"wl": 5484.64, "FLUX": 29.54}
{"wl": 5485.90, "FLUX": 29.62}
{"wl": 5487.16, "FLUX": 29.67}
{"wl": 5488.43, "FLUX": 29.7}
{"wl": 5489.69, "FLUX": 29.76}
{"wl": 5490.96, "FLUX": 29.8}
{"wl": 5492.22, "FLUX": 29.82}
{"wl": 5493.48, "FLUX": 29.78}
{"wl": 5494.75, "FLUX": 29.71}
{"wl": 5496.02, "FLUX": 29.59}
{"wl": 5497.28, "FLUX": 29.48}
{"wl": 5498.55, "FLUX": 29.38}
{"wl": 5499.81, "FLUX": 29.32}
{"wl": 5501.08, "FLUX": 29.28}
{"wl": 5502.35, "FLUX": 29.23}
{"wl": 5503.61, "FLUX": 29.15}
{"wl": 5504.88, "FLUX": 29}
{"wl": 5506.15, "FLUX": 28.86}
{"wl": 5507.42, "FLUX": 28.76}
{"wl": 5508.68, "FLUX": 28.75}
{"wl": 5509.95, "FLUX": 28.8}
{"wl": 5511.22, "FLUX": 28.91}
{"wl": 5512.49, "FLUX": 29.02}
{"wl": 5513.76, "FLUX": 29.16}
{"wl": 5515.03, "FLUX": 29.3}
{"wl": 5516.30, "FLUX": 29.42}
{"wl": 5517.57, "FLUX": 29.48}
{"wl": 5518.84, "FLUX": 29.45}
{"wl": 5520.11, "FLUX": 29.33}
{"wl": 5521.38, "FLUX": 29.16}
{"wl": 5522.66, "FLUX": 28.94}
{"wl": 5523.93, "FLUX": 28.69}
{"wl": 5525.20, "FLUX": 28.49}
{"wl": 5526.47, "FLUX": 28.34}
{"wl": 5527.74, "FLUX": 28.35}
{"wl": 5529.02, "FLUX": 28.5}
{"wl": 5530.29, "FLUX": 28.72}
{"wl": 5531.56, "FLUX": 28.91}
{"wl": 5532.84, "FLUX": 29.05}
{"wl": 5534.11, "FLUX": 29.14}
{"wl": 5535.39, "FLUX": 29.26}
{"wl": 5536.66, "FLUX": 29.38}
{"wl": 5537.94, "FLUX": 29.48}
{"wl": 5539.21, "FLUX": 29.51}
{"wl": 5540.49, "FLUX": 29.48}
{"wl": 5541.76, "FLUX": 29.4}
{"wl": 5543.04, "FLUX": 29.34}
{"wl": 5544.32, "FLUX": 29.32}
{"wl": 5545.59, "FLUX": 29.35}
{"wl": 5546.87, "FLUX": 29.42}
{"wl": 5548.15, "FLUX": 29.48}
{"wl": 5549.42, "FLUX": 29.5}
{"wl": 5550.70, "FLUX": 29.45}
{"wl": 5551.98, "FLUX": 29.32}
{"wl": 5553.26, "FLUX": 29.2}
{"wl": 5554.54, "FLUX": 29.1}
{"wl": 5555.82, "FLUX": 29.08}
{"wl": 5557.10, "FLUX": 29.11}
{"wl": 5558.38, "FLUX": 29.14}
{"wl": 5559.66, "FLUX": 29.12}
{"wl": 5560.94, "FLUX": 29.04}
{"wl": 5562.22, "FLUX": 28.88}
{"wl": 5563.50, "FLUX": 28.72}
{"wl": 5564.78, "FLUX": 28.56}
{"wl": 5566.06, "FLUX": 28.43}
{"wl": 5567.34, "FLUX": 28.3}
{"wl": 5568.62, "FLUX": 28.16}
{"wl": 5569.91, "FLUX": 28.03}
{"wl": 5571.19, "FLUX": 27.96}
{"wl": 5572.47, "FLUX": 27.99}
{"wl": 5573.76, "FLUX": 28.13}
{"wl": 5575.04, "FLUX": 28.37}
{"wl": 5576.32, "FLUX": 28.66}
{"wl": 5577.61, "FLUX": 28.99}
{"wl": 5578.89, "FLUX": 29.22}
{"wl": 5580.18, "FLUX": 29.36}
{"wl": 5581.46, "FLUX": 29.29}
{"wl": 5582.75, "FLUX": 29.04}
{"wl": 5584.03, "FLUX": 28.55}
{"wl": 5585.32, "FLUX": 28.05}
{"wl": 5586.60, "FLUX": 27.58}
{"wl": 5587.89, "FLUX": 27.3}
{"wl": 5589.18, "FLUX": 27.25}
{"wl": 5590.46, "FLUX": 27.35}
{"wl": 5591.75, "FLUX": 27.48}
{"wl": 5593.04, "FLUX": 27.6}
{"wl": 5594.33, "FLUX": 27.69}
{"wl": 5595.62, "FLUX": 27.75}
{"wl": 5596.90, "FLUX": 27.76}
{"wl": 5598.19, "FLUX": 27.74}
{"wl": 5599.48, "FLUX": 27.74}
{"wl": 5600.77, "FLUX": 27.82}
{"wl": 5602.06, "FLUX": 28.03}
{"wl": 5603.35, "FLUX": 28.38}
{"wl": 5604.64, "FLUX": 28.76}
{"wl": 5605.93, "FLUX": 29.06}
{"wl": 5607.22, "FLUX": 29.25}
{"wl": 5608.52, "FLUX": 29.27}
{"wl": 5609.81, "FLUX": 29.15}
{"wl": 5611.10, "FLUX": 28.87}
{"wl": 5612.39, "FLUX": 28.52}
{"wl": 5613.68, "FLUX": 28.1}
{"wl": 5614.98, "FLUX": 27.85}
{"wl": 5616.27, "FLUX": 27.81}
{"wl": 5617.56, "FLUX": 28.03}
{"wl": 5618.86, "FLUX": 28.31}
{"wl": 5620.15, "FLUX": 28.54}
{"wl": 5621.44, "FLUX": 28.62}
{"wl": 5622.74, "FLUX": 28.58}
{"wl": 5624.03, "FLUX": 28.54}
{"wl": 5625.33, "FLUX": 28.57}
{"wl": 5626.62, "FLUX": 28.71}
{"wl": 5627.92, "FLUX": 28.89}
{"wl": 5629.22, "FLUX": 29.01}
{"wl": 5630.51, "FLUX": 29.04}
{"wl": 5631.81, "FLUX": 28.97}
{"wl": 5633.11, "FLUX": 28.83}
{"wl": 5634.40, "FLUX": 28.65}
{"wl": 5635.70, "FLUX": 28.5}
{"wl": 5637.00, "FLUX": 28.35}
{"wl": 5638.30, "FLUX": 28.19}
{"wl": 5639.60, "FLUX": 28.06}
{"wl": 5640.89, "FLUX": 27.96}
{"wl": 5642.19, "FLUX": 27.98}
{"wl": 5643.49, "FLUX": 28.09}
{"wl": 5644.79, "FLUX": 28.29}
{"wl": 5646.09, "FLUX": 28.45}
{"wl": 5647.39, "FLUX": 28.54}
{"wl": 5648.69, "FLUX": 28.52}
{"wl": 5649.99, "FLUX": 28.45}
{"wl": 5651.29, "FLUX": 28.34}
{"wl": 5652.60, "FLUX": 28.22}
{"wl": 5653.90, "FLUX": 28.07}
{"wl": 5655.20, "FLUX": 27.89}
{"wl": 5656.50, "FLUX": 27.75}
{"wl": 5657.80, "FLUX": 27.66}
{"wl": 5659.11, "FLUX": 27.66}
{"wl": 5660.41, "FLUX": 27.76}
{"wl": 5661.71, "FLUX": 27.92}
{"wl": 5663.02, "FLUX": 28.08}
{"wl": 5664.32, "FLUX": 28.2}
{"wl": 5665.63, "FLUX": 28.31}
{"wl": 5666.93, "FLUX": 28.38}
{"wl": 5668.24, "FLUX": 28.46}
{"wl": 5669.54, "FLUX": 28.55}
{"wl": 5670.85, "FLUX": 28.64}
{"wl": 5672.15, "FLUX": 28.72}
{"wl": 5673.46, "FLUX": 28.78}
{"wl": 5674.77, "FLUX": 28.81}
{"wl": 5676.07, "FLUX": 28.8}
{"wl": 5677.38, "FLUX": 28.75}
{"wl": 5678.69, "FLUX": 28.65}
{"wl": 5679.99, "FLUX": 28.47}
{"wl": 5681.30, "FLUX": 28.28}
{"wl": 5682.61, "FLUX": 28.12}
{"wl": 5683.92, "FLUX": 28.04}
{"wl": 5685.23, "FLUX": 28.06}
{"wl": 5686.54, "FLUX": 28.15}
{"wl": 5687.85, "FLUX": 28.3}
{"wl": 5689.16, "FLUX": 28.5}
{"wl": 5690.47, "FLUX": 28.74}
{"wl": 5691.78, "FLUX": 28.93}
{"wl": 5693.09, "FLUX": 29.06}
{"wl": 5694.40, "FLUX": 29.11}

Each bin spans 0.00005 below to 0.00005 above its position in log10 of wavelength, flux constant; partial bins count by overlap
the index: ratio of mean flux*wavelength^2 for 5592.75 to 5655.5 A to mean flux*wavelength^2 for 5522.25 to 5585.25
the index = 1.01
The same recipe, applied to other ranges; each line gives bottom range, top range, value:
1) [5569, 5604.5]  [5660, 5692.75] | 1.04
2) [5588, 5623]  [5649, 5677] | 1.02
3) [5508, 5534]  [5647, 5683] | 1.03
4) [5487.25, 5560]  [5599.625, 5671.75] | 1.01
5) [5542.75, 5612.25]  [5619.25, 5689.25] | 1.02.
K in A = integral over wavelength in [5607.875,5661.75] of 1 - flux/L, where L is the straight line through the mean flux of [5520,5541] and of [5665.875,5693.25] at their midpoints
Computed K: 0.53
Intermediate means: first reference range 29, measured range 28.4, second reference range 28.5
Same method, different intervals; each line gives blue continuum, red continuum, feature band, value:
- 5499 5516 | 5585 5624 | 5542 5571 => -0.39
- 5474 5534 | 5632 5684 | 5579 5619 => 0.58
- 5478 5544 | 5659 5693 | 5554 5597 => 0.77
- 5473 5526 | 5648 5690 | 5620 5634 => -0.11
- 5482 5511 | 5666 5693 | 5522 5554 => 0.06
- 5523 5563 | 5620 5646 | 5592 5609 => 0.32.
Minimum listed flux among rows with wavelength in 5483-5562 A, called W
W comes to 28.34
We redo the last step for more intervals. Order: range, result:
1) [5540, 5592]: 27.25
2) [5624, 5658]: 27.66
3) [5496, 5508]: 28.76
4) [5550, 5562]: 29.04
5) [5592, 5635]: 27.6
